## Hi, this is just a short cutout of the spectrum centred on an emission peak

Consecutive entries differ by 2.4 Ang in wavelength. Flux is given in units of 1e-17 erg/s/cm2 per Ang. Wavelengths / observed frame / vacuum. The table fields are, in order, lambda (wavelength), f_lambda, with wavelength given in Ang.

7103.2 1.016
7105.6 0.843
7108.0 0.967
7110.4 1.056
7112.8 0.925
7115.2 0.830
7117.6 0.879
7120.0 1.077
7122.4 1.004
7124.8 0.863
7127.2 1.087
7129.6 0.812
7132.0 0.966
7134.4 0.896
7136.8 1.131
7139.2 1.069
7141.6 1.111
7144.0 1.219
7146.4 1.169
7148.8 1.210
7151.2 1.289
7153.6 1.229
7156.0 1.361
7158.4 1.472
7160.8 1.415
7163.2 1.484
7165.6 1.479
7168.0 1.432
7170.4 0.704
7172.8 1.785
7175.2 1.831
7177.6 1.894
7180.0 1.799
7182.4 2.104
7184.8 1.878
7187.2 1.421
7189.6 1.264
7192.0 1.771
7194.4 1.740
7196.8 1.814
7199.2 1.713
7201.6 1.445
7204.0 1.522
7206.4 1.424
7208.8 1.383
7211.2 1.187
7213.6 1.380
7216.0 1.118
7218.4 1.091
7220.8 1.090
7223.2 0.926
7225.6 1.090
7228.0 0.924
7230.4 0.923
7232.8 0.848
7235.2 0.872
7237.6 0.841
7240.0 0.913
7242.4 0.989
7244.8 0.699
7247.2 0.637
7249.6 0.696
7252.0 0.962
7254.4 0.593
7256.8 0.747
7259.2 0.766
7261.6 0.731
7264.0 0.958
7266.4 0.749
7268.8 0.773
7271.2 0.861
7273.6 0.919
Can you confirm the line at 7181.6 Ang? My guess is Mg II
